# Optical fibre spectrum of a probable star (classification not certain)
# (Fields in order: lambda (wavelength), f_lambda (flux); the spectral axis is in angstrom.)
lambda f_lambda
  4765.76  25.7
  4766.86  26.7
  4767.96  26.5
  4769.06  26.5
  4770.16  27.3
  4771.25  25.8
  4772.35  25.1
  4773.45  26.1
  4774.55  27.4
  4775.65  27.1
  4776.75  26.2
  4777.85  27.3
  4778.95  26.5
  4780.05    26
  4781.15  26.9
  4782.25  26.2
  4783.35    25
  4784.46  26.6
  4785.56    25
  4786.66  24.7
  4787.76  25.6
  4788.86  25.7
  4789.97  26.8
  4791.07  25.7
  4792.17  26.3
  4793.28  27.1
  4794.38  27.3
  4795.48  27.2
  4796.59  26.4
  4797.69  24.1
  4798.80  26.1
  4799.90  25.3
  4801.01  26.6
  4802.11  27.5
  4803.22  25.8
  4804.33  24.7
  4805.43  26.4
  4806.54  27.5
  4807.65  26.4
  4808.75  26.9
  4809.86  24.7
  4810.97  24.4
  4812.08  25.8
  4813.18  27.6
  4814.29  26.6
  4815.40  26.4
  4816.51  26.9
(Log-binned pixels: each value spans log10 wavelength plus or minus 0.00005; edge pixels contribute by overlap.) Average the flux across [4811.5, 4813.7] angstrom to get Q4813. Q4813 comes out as 26.7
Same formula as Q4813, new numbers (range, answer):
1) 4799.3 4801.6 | 26.1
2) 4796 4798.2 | 25.3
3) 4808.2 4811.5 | 25.3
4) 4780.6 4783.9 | 26.1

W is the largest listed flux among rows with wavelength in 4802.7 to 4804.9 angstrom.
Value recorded 25.8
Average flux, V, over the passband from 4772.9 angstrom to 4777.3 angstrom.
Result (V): 26.7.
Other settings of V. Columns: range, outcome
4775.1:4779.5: 26.8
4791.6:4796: 27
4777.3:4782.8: 26.6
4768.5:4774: 26.2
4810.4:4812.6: 25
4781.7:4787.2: 25.5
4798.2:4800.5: 25.6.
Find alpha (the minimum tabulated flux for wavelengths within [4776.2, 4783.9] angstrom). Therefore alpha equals 25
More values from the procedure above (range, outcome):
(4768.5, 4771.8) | 25.8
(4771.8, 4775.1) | 25.1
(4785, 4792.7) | 24.7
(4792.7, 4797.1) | 26.4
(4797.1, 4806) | 24.1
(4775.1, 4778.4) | 26.2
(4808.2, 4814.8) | 24.4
